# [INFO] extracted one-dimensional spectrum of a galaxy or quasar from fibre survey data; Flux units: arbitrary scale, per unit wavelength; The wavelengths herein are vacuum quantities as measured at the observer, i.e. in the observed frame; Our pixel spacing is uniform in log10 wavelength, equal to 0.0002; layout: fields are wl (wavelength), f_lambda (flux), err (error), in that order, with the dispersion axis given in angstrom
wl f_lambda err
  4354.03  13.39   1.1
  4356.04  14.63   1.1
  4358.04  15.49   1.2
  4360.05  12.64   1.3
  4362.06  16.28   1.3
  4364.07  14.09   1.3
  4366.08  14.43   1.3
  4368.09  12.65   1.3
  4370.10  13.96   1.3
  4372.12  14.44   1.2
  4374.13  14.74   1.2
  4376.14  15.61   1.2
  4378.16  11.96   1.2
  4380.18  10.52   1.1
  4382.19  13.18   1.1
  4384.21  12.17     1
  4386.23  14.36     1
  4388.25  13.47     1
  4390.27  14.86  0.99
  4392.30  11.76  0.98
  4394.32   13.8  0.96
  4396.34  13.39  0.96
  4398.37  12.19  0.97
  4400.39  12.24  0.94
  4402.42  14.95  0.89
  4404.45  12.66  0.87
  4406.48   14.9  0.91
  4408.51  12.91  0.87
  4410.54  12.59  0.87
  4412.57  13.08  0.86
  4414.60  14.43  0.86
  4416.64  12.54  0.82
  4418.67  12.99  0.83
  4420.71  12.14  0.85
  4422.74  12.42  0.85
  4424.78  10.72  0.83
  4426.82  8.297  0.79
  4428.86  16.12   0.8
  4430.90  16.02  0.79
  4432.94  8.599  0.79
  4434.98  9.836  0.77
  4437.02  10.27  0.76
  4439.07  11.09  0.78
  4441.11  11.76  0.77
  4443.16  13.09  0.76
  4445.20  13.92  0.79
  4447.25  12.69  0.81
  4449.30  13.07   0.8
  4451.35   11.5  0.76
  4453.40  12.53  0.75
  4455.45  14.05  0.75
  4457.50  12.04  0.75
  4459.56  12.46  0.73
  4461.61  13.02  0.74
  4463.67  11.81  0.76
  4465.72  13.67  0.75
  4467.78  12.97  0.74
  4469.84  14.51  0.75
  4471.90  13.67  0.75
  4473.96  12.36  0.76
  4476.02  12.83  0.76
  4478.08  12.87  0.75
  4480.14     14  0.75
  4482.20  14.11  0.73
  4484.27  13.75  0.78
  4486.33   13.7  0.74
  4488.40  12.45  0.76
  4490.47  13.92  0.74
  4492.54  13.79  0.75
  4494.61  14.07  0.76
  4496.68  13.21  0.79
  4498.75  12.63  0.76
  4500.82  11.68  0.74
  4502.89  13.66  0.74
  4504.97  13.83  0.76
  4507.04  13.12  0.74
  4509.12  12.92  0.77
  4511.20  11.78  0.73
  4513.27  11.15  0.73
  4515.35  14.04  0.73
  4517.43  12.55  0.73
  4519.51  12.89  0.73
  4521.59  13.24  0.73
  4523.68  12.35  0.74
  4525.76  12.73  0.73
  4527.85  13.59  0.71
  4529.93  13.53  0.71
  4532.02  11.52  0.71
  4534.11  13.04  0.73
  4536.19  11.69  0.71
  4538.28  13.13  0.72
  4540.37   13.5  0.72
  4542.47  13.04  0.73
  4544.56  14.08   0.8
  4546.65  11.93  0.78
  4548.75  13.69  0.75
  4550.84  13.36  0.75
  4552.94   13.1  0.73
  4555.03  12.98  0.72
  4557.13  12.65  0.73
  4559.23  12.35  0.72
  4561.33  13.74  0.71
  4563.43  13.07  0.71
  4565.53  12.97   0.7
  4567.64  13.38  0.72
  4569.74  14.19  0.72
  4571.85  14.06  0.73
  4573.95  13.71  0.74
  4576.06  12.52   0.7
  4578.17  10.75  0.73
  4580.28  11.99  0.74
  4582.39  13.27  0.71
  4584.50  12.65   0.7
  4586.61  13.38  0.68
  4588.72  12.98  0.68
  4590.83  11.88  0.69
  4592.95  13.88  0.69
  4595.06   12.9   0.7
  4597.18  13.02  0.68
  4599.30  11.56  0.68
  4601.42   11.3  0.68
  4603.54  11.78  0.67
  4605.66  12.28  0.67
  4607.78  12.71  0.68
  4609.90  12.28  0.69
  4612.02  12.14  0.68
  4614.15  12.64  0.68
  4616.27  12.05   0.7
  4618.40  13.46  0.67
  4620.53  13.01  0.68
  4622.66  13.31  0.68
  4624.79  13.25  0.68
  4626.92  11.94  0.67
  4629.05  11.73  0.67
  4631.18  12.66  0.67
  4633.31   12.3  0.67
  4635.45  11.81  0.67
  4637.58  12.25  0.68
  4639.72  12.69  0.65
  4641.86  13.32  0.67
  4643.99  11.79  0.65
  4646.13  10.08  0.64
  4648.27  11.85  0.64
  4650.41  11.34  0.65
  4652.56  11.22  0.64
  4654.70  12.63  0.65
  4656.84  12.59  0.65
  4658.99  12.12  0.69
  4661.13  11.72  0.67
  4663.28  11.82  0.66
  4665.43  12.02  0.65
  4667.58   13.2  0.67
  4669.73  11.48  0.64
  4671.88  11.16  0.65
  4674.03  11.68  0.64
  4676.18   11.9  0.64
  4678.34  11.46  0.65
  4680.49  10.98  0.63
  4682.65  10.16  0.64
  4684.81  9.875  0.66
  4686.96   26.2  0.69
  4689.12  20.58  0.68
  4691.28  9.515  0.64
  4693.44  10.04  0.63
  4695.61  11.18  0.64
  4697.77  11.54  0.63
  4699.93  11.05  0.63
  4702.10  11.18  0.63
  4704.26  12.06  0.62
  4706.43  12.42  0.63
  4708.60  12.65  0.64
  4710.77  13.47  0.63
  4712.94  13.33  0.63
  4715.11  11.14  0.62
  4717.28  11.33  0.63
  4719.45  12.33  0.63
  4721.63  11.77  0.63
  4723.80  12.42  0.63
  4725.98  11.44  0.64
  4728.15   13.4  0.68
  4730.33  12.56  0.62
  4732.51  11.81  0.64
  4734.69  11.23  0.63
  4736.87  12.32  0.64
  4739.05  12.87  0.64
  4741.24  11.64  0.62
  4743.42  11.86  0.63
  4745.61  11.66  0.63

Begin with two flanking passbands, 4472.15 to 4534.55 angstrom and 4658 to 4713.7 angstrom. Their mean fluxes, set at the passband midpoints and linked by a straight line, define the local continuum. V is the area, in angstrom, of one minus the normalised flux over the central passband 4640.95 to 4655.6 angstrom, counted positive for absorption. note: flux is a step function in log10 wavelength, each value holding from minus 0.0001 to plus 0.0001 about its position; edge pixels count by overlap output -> 1.0 angstrom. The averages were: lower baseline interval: 13.1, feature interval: 11.7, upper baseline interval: 12.5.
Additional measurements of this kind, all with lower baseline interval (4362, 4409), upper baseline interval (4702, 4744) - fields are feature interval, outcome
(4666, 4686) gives 1.53 angstrom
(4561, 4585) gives -0.44 angstrom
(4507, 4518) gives 0.40 angstrom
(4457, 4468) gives 0.45 angstrom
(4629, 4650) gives 0.80 angstrom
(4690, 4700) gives 1.20 angstrom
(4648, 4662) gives 0.59 angstrom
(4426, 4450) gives 2.21 angstrom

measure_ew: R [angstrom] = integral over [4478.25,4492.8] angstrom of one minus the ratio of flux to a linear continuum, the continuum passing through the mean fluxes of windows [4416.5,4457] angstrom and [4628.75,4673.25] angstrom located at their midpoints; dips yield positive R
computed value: -1.78 angstrom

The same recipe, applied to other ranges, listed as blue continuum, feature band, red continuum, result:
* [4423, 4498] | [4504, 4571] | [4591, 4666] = -2.4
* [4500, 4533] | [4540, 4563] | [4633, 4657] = -1.0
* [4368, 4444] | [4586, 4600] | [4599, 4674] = -0.6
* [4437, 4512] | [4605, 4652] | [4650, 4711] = 0.9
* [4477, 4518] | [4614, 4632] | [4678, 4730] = 0.2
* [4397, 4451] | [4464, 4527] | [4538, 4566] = -1.4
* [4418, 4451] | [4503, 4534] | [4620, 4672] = -1.9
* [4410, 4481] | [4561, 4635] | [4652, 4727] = -1.6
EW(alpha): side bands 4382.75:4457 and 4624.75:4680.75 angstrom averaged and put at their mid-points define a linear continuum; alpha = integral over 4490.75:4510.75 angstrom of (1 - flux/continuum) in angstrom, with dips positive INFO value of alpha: -1.2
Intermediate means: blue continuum 12.7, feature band 13.2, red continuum 12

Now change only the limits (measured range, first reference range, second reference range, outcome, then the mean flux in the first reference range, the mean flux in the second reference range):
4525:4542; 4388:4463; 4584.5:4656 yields -0.5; 12.6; 12.4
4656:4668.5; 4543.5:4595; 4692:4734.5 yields 0.1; 13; 11.9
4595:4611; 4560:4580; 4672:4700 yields 1.0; 13.1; 12.8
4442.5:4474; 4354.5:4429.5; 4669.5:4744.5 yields 0.3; 13.3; 12.4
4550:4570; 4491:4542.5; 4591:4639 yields -0.7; 12.9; 12.5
